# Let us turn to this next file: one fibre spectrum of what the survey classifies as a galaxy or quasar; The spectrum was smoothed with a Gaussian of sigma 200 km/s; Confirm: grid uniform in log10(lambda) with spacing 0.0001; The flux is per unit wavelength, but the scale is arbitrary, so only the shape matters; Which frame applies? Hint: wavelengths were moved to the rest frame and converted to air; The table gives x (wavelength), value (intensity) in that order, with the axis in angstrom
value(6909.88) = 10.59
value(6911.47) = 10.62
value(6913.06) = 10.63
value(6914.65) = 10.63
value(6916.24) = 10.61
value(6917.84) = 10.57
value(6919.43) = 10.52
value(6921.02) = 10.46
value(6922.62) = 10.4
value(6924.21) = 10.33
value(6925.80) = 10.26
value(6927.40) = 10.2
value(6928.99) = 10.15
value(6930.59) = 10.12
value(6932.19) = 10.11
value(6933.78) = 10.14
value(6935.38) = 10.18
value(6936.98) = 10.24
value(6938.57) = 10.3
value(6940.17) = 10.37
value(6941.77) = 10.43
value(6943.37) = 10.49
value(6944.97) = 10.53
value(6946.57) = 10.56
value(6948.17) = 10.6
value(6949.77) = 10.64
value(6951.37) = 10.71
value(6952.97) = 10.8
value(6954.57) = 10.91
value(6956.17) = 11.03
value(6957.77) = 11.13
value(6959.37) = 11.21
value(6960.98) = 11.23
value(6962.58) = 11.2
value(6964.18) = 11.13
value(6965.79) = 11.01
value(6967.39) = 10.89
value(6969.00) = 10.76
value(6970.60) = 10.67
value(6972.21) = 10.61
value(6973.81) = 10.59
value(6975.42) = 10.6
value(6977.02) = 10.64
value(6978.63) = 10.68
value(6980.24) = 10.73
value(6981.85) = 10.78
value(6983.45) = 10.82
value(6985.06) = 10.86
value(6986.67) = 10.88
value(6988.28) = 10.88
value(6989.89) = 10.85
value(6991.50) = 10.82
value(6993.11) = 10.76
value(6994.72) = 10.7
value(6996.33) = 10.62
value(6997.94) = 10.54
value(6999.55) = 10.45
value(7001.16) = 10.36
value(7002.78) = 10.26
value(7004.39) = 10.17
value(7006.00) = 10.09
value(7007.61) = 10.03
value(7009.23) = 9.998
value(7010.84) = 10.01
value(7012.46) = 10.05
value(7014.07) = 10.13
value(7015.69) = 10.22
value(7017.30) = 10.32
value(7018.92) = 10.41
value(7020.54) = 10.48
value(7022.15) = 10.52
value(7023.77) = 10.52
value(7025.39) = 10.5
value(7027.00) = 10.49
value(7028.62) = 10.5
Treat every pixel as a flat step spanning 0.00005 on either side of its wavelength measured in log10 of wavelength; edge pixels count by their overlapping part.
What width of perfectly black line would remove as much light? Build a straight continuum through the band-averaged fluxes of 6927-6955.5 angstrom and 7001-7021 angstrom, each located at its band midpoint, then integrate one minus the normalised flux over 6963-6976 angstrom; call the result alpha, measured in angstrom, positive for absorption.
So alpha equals -0.6 angstrom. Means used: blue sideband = 10.4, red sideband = 10.2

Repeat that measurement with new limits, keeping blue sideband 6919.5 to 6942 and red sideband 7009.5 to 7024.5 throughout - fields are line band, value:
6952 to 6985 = -1.9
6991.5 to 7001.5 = -0.3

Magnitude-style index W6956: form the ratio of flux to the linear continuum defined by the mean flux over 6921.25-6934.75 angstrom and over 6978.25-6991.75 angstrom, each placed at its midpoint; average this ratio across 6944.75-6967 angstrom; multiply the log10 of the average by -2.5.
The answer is -0.04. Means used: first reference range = 10.2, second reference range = 10.8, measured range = 10.9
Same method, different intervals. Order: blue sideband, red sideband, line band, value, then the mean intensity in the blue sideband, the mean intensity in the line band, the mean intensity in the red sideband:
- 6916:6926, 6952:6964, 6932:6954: 0.04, 10.5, 10.5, 11.1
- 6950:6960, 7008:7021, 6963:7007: -0.01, 11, 10.7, 10.2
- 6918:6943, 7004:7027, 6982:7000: -0.05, 10.3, 10.8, 10.3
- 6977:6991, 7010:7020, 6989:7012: 0.01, 10.8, 10.4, 10.2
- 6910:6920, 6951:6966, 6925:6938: 0.06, 10.6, 10.2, 11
